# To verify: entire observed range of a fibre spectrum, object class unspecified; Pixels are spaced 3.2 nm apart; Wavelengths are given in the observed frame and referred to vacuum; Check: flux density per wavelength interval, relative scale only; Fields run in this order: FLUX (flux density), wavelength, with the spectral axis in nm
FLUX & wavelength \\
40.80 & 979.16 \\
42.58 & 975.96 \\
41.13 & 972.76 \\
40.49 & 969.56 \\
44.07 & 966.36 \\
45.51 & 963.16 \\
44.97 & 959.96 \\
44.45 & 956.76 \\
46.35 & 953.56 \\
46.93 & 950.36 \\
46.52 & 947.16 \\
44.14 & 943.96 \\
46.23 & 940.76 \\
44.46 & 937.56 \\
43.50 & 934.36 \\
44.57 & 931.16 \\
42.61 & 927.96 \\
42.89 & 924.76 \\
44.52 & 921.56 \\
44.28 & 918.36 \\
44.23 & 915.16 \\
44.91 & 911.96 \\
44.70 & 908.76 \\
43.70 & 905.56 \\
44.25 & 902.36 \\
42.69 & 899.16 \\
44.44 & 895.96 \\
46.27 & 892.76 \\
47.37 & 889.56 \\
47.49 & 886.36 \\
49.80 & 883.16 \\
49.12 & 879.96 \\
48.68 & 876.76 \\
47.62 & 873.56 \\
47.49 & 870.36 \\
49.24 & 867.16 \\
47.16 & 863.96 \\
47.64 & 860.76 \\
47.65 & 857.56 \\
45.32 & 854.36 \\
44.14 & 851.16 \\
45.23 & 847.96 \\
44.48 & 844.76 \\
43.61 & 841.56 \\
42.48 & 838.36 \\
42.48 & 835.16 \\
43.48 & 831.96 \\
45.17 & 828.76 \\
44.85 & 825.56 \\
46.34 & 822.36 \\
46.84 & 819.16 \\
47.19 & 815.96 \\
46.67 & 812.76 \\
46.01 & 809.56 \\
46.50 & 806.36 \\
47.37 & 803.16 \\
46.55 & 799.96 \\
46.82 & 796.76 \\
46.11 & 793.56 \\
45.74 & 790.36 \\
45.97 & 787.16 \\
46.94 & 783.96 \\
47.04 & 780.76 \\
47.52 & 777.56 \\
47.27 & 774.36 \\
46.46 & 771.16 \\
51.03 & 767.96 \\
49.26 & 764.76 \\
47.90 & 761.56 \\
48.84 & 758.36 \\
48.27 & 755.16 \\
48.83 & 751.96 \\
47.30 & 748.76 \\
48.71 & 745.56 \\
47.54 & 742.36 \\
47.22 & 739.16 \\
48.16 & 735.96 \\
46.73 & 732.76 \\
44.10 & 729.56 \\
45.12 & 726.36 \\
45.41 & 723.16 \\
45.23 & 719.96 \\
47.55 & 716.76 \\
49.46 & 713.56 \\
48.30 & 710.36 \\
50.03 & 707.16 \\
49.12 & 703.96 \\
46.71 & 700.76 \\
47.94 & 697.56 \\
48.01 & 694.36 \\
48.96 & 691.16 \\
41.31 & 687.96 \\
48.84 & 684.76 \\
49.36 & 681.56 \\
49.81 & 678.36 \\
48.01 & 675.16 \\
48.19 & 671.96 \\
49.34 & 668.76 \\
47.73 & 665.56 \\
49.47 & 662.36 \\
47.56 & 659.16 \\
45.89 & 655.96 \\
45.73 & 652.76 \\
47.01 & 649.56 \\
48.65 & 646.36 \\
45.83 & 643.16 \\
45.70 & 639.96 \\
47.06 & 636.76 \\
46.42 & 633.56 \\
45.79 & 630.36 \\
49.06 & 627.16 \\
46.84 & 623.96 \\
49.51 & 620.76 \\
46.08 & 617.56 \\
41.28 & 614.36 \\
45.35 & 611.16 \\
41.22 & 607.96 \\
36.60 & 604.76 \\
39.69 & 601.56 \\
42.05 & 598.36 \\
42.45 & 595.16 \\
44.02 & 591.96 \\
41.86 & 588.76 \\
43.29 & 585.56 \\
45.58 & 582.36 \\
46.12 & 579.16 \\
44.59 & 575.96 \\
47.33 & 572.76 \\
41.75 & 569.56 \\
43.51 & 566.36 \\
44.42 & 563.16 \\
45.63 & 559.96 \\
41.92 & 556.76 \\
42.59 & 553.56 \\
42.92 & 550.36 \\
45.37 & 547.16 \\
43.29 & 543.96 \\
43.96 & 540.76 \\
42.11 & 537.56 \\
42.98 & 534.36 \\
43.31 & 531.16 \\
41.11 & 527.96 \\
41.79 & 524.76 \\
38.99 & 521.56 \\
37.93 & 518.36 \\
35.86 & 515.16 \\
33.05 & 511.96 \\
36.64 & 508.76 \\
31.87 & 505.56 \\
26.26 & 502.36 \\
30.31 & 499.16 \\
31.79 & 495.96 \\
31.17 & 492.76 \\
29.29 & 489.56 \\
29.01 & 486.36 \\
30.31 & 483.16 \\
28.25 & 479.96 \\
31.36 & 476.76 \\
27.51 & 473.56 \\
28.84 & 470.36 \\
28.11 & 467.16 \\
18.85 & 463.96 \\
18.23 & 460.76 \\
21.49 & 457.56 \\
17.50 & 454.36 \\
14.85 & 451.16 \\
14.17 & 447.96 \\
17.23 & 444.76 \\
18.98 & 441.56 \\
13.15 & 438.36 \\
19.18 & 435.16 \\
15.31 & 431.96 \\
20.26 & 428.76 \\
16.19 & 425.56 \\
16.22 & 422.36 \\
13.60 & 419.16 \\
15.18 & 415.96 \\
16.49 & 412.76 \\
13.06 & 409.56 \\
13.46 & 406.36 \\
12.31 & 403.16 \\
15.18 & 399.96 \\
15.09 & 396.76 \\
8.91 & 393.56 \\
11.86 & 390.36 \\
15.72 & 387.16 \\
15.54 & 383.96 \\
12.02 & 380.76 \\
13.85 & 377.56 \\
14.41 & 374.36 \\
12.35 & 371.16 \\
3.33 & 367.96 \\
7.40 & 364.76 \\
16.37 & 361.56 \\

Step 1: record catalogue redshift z 0.17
